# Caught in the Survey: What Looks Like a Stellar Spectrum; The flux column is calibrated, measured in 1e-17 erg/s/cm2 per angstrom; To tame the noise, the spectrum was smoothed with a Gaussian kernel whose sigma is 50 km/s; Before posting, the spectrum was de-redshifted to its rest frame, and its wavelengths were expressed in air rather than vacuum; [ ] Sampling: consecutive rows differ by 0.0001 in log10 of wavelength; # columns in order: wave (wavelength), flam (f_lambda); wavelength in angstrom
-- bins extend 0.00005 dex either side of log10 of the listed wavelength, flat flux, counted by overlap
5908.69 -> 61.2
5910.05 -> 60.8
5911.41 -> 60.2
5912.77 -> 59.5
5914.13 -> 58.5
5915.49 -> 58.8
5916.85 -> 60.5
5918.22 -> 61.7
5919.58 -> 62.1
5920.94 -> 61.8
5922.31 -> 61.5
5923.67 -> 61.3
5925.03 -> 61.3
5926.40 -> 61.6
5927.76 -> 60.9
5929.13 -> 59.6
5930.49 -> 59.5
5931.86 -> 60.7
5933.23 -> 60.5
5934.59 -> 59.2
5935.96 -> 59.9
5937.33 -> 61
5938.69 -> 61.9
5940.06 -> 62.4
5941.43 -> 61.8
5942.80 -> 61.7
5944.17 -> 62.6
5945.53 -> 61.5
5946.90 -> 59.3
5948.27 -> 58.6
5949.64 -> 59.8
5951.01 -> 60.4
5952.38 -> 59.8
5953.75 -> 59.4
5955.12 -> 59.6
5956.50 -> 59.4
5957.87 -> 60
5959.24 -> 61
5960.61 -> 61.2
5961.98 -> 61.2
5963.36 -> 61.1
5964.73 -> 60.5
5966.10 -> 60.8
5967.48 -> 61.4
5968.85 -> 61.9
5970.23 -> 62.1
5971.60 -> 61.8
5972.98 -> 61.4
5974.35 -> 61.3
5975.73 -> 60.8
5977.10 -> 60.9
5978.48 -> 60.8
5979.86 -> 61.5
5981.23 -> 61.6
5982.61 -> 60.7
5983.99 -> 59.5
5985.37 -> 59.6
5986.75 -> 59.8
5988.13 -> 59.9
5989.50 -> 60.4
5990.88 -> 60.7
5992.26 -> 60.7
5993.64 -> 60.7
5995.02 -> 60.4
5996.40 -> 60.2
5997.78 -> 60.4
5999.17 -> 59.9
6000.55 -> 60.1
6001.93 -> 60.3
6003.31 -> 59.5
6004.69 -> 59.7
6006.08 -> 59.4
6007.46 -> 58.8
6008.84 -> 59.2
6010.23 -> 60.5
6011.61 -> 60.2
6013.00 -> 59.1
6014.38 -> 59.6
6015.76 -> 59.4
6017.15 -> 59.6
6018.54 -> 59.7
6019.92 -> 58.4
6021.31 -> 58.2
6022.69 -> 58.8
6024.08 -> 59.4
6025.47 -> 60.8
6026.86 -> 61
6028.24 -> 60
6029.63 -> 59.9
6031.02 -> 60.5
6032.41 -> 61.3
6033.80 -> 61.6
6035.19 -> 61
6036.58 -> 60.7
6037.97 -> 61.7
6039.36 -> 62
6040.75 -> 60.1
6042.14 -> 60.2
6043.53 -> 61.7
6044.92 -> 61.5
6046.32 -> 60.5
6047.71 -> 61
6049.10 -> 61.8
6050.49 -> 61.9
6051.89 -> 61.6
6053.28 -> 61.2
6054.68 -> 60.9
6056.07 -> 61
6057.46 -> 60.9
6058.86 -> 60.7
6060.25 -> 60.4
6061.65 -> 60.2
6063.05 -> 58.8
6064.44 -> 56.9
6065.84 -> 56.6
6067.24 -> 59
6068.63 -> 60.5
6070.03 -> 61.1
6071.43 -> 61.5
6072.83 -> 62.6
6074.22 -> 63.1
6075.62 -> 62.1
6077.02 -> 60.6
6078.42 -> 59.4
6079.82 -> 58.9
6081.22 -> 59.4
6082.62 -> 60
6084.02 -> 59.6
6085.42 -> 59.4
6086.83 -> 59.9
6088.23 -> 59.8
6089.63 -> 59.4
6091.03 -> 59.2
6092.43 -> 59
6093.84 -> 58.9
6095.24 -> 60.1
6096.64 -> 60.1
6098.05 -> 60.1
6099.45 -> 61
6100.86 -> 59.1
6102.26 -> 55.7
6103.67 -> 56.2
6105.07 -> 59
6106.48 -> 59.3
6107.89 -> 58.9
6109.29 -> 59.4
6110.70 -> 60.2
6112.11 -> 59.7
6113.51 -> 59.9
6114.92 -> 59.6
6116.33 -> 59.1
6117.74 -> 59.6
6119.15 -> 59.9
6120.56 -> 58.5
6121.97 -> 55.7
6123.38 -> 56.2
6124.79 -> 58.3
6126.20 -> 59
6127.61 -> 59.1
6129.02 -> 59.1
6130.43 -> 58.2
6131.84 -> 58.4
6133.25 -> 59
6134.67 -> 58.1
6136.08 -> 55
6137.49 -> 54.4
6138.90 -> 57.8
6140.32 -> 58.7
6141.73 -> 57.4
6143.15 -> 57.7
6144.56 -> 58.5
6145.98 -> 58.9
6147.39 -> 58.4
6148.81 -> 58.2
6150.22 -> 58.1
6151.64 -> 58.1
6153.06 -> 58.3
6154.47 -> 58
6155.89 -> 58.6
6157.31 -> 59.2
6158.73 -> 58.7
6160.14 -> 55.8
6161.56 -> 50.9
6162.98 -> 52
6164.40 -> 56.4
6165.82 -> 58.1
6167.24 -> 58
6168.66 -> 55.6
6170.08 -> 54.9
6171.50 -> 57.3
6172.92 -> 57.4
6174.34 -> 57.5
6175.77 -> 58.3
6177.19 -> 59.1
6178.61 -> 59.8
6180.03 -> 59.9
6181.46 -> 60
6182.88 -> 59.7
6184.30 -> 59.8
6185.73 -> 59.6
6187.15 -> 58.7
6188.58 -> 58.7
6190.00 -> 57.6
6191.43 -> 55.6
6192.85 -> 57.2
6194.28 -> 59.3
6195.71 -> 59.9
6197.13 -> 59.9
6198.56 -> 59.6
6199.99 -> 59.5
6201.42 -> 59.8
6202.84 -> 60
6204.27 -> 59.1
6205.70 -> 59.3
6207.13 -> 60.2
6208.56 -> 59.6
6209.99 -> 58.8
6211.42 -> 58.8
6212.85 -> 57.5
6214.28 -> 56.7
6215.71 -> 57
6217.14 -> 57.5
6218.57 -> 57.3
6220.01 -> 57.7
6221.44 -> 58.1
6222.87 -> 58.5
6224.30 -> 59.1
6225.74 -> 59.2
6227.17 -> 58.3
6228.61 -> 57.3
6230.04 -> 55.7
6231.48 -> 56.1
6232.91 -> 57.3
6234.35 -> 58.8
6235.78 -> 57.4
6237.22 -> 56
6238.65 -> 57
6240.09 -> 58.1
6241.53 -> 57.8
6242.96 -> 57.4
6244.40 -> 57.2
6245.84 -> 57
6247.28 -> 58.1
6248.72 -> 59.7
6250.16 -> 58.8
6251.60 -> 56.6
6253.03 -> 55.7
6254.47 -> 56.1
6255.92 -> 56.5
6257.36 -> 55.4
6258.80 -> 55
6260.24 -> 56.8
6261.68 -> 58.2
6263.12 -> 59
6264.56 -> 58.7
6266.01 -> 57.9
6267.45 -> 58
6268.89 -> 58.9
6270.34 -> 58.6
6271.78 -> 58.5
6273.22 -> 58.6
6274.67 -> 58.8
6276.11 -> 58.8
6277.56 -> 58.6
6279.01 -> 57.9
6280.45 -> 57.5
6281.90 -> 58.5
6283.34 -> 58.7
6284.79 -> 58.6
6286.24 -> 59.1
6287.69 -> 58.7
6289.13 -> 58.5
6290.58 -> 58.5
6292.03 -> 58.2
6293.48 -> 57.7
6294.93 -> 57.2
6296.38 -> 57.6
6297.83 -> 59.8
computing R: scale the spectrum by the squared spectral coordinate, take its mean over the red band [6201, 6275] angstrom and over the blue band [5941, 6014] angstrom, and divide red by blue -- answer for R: 1.04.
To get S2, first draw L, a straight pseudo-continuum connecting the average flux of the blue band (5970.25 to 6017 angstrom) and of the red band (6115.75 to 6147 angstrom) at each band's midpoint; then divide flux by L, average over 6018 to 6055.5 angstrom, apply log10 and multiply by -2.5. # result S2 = -0.02 mag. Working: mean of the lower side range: 60.3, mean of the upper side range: 58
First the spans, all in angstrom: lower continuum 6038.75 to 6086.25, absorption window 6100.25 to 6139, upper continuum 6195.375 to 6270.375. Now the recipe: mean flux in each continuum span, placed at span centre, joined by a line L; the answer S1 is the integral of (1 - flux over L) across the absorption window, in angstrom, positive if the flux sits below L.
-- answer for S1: 0.9 angstrom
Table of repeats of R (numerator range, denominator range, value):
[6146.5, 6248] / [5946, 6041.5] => 1.03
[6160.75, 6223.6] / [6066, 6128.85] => 1.01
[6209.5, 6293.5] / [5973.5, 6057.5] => 1.03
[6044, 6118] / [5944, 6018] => 1.03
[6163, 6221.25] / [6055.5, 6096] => 1.01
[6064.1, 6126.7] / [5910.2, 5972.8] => 1.03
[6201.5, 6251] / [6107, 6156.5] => 1.03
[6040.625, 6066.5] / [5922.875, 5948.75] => 1.03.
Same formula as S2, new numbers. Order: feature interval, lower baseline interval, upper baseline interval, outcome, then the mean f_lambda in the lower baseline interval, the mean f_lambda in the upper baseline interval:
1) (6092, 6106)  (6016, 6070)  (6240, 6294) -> 0.015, 60.3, 57.9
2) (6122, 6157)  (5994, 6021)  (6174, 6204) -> 0.023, 59.7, 59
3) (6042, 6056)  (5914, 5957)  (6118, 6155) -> -0.038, 60.6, 58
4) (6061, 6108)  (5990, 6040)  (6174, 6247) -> -0.002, 60.1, 58.3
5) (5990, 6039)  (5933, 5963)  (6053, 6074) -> 0.006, 60.6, 60.2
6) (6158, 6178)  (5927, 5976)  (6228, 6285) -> 0.039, 60.7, 57.6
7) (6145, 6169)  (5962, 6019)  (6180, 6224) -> 0.036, 60.4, 58.7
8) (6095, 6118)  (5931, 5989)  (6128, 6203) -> -0.008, 60.7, 58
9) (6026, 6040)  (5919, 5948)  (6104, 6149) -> -0.023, 61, 58.4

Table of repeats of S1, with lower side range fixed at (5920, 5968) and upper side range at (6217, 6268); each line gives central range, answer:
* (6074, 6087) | -0.2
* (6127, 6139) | 0.2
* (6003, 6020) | 0.1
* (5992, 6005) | 0.0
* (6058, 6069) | 0.1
